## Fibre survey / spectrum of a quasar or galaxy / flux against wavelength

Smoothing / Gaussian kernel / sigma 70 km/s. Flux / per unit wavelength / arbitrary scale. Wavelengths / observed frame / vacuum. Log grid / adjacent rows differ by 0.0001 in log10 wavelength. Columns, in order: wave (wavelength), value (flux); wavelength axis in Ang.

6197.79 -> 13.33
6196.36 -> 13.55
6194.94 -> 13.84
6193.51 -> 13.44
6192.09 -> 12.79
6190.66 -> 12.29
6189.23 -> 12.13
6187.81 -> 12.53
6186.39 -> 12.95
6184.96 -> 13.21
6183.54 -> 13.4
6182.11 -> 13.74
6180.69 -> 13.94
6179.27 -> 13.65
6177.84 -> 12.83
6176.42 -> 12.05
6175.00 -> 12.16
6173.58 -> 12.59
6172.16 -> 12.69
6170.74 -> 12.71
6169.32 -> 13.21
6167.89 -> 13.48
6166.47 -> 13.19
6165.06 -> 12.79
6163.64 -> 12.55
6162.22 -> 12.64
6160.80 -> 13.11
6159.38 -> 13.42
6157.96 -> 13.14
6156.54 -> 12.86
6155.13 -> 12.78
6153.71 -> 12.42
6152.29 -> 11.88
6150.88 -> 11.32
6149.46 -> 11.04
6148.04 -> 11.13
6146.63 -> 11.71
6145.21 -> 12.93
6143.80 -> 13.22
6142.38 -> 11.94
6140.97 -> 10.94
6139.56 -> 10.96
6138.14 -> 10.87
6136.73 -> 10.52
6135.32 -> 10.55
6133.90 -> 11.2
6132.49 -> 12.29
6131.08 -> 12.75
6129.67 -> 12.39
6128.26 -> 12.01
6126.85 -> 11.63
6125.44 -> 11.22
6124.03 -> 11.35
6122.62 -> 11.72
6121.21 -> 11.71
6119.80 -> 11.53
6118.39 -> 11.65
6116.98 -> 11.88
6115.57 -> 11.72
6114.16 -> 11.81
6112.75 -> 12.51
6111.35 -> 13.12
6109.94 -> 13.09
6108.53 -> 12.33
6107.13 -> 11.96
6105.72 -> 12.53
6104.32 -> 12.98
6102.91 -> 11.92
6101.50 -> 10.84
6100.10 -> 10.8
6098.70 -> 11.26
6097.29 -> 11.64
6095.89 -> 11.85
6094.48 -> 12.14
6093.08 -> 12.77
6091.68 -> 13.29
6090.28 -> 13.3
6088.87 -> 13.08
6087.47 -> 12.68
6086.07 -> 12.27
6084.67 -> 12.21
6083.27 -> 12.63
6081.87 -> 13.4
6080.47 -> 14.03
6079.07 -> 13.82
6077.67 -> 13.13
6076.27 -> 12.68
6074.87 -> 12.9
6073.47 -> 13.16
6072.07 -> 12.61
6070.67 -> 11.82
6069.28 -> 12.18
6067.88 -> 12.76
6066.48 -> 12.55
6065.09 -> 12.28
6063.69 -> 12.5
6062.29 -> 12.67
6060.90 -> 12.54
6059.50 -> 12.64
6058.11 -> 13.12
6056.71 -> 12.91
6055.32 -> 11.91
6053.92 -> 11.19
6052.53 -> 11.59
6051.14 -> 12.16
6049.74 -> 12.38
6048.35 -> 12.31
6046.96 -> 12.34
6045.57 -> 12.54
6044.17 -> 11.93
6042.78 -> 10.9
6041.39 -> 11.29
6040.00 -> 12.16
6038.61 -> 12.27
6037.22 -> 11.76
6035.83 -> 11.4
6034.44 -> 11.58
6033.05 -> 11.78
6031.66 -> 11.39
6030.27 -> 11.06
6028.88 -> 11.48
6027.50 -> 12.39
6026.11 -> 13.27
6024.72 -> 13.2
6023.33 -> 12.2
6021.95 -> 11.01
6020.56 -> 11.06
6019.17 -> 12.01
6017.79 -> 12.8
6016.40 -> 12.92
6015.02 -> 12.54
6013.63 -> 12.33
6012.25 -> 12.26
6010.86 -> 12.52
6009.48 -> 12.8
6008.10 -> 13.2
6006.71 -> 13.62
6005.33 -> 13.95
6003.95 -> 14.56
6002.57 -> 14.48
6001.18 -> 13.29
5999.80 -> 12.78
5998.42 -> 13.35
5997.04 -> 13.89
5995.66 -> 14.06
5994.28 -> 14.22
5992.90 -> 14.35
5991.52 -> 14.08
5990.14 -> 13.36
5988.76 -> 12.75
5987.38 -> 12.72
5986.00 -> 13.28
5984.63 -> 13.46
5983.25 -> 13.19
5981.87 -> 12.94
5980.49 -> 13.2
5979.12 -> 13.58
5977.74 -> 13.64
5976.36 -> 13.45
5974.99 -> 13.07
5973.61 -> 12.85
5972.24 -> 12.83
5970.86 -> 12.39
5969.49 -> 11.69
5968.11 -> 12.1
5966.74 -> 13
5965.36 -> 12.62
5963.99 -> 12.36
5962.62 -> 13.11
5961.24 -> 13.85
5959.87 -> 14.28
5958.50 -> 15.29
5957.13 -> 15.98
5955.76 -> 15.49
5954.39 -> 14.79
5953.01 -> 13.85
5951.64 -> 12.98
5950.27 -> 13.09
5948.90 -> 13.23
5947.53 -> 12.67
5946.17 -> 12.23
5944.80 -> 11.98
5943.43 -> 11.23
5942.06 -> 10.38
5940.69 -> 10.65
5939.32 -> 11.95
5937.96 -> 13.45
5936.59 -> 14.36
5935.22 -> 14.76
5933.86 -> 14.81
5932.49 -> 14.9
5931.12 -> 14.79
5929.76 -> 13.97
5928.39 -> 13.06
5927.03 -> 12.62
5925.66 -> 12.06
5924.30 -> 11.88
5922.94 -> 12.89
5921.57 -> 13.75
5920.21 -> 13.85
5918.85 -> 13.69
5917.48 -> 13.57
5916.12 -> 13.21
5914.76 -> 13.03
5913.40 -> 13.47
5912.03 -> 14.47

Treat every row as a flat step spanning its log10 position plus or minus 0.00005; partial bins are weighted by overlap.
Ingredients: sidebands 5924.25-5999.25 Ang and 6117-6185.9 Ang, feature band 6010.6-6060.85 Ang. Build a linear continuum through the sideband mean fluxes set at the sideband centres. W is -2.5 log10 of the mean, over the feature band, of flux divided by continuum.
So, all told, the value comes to 0.071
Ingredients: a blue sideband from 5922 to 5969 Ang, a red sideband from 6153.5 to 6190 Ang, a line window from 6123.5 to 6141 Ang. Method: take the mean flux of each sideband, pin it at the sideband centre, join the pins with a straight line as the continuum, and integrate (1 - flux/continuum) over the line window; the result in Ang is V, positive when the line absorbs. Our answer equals 2.1 Ang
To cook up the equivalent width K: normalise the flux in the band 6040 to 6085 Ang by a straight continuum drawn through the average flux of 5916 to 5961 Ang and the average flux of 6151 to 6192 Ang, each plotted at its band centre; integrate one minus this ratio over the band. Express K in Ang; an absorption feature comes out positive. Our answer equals 2.17 Ang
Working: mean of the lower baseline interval 13.4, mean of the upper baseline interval 12.8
